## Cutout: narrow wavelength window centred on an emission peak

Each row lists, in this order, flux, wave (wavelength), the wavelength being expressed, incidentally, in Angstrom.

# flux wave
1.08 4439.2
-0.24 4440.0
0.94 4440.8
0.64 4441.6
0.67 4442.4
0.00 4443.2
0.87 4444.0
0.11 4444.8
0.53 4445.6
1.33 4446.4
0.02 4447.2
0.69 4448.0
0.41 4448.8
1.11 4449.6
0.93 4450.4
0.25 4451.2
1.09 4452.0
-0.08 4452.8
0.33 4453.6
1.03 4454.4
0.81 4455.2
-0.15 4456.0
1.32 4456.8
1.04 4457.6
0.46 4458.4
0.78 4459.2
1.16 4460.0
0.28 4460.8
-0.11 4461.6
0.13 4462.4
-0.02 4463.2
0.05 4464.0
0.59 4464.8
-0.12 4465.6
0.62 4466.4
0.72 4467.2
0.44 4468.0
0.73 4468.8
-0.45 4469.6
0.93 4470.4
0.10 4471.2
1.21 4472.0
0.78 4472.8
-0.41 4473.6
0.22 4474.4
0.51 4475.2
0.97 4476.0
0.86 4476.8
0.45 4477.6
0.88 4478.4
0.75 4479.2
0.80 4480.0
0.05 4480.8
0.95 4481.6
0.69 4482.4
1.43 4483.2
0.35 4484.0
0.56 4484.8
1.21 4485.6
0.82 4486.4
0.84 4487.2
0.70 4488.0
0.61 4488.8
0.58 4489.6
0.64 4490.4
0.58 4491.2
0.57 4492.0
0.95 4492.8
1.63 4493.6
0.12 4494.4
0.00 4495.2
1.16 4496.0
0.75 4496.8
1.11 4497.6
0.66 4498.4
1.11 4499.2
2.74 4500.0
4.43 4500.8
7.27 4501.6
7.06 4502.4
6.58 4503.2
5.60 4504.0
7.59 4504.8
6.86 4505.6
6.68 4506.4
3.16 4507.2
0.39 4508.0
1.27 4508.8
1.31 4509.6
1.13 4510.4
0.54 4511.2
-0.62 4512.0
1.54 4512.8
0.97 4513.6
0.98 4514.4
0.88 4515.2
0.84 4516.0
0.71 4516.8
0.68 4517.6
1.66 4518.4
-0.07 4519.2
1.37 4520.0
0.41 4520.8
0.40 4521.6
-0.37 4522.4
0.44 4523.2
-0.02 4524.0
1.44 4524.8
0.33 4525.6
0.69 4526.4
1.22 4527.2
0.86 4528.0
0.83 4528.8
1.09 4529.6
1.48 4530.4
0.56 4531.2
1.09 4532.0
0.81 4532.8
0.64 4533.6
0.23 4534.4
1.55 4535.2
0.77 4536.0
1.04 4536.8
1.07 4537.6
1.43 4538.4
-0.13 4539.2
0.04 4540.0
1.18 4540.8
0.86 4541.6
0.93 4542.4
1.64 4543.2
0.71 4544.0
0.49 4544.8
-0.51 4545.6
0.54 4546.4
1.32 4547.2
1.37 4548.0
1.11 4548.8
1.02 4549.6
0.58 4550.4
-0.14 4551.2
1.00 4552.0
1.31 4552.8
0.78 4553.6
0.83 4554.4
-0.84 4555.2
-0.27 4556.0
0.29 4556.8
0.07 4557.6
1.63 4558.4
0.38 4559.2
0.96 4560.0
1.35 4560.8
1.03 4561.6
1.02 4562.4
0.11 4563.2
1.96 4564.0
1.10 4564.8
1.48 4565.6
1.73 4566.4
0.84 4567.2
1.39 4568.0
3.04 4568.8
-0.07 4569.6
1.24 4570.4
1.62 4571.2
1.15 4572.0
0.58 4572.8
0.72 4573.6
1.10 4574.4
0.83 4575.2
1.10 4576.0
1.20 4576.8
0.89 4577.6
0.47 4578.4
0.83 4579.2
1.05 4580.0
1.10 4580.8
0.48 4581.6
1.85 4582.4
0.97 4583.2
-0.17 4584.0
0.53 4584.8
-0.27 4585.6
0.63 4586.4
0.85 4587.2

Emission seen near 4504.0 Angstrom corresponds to [O II]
